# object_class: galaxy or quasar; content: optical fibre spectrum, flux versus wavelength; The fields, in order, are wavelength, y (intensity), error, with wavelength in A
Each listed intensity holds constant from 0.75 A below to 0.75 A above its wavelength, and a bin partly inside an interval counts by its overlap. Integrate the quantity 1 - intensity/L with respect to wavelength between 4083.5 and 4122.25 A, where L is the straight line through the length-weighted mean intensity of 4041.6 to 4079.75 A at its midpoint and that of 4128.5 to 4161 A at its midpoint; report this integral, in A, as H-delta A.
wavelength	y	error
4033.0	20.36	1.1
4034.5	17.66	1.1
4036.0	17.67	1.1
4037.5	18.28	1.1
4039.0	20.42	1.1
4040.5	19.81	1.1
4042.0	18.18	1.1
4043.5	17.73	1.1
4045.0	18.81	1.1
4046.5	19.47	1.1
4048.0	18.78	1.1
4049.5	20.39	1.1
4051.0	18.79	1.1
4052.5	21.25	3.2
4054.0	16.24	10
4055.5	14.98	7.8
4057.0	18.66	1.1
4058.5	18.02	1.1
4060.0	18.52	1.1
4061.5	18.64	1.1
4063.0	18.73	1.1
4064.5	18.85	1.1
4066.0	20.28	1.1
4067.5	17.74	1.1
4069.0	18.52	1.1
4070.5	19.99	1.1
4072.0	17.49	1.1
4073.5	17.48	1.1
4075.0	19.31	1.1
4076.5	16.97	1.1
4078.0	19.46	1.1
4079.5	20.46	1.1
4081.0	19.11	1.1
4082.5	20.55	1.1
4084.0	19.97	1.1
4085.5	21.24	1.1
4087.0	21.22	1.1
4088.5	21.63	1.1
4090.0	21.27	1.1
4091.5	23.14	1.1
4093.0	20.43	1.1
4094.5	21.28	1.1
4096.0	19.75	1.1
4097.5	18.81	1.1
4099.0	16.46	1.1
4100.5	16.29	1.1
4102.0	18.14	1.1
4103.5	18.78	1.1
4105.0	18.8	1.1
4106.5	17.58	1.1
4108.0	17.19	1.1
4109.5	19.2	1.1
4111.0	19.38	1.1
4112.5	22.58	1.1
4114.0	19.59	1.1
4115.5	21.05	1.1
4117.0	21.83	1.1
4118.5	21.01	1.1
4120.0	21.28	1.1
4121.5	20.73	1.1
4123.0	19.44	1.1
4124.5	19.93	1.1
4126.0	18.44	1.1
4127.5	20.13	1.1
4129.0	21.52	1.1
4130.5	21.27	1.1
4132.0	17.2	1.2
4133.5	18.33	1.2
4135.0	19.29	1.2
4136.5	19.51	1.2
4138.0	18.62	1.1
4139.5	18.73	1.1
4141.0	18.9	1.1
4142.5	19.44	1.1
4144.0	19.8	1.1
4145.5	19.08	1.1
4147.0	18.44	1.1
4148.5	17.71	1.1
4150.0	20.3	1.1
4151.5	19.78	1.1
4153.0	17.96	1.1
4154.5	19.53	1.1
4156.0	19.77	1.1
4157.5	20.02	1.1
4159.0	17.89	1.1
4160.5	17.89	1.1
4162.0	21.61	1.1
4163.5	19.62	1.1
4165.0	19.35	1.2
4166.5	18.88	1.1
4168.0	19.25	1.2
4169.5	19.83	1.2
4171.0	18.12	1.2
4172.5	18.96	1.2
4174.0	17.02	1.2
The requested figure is -2.2 A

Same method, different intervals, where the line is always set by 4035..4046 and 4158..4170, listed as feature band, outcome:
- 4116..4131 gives -1.14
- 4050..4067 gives 0.28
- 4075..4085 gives -0.30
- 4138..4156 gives 0.13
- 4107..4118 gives -0.60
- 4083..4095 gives -1.48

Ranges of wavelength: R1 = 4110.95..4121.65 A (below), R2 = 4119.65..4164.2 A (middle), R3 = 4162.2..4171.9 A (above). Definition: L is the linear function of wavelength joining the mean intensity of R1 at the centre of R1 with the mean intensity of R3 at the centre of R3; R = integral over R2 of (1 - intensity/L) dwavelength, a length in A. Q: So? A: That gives 1.71 A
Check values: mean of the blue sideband 21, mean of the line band 19.4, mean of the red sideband 19.3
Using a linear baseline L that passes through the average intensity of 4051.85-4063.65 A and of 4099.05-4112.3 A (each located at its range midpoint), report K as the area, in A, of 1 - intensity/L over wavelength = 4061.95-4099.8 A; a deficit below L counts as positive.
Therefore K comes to -2.9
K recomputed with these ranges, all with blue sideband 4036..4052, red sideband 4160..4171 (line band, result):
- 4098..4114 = 0.6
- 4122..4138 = -0.1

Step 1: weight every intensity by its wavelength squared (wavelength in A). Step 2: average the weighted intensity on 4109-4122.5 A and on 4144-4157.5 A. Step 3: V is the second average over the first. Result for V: 0.9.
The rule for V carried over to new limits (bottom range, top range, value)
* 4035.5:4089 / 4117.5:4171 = 1.07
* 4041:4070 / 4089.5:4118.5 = 1.08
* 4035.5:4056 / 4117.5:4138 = 1.10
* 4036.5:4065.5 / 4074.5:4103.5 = 1.08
